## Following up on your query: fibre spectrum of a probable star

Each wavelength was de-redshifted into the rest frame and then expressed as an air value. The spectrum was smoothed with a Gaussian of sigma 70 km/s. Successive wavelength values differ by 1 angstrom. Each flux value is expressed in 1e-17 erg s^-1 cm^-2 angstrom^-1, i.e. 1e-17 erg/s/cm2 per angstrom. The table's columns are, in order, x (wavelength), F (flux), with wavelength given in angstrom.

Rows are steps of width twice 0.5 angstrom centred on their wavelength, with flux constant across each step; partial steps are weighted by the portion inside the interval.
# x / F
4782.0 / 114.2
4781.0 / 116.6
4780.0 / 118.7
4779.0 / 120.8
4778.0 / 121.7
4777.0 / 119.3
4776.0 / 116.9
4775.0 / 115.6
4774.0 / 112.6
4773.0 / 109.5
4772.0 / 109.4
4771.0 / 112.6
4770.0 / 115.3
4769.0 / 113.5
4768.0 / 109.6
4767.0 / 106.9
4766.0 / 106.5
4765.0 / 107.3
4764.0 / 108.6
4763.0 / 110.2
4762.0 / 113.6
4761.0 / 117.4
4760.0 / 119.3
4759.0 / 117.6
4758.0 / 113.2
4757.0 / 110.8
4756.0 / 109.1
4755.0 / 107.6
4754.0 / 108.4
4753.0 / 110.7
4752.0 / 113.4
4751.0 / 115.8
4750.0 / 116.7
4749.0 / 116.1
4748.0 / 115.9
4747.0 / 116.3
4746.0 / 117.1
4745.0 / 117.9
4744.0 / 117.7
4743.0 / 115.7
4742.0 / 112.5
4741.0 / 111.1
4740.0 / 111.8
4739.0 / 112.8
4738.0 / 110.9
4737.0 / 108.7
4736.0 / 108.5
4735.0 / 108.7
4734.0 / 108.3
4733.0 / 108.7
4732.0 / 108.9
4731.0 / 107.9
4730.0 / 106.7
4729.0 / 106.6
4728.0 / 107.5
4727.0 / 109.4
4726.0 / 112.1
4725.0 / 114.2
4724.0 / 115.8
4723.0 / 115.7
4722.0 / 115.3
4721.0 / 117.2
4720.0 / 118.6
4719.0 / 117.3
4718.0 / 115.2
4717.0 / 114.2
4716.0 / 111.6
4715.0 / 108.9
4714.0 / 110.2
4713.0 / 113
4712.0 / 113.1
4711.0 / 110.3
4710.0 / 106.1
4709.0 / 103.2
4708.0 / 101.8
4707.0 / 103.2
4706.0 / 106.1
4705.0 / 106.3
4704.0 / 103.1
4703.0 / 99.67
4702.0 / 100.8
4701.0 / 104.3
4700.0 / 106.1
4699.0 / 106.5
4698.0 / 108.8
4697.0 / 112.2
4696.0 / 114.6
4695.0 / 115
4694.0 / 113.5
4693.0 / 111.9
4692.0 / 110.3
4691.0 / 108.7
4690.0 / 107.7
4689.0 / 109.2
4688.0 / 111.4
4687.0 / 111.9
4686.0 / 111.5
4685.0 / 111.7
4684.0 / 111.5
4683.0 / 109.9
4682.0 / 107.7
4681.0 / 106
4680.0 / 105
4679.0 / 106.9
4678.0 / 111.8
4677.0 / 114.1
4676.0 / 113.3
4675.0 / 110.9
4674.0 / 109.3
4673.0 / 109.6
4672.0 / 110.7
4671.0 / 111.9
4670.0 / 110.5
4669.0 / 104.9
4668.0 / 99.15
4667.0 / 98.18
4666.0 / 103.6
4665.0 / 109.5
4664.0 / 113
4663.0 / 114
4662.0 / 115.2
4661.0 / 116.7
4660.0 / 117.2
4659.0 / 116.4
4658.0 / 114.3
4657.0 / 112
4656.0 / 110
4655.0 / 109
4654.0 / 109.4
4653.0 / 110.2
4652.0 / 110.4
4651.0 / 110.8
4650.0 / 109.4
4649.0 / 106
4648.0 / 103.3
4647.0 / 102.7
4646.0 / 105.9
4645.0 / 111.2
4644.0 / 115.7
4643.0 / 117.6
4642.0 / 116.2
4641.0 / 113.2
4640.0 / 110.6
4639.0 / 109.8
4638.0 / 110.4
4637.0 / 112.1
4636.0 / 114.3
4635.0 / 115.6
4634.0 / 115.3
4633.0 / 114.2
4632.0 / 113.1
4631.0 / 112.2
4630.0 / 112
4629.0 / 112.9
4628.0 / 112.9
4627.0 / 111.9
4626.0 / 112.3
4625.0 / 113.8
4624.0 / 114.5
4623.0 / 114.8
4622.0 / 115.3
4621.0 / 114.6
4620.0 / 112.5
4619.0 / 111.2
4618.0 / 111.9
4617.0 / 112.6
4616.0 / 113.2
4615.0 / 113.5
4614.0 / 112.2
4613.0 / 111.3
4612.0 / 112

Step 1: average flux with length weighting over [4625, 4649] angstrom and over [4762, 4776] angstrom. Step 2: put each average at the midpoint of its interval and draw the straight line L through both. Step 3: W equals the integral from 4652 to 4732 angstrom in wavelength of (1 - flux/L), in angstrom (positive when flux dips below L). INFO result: 1.1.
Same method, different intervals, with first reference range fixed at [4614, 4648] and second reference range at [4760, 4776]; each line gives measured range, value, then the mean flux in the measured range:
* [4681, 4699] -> 0.23 angstrom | 111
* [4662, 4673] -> 0.43 angstrom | 108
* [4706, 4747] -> 0.22 angstrom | 111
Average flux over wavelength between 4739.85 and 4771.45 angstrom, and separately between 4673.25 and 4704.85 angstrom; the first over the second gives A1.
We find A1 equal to 1.04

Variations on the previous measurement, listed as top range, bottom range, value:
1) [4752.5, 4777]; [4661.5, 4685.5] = 1.03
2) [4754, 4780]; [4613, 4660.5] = 1.01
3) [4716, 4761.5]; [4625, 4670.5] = 1.02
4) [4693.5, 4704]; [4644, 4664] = 0.97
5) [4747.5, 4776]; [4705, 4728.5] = 1.01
